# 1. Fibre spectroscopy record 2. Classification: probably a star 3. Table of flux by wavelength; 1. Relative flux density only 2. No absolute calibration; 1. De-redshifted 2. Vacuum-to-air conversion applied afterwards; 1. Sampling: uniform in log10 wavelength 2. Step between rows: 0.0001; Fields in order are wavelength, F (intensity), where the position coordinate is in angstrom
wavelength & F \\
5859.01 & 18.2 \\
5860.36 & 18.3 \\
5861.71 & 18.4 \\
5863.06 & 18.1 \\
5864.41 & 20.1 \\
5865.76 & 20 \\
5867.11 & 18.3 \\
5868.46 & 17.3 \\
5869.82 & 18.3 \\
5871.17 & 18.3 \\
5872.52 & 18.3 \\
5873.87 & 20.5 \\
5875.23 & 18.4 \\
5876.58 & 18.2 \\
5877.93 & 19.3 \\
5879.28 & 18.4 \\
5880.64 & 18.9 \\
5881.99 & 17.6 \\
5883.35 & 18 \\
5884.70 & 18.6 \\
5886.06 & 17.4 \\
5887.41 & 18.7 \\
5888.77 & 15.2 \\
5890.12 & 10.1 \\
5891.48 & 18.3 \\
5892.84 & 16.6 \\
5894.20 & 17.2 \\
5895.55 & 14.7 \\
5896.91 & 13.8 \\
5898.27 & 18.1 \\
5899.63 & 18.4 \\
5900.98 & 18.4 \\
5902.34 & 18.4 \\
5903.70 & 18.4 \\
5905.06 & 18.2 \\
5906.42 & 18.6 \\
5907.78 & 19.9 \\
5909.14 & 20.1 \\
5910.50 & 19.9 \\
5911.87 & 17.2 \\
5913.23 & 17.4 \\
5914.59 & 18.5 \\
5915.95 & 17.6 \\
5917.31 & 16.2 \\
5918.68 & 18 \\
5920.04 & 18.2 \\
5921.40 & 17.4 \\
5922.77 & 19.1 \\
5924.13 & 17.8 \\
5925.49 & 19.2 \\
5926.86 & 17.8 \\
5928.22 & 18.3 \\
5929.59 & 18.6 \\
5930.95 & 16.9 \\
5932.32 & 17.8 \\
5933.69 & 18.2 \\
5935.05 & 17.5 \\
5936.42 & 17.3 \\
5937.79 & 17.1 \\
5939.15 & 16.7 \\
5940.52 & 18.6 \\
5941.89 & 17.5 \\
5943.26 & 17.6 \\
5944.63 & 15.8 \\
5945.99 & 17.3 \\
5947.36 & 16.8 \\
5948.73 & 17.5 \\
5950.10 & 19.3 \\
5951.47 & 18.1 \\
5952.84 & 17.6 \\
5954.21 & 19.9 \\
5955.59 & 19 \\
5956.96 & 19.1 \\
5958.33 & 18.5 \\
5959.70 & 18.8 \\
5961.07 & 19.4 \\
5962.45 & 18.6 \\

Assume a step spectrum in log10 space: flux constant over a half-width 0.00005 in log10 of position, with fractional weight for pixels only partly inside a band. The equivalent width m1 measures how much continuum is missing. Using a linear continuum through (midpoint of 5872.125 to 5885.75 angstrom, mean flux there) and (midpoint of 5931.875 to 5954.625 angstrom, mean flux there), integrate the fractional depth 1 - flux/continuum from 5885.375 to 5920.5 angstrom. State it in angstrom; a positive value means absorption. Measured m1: 1.5 angstrom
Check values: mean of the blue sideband 18.6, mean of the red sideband 17.7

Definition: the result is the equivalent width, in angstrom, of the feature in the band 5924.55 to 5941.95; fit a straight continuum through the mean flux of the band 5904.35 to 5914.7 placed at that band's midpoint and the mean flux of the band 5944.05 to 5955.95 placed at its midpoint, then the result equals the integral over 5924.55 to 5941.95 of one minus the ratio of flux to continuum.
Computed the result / 0.4 angstrom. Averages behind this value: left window 18.7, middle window 17.8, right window 17.9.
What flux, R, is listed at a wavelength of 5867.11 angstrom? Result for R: 18.3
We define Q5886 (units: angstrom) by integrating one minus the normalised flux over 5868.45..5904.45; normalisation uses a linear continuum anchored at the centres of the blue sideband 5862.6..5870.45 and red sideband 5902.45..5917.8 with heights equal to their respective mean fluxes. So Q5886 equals 1.9 angstrom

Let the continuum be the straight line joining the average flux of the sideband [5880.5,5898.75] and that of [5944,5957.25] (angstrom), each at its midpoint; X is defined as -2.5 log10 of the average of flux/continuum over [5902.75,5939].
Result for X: -0.05 mag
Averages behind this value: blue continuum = 16.6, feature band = 18.1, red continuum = 18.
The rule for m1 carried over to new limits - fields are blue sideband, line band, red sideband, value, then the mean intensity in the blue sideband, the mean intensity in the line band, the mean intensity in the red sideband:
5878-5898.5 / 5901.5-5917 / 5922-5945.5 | -1.13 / 16.8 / 18.5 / 17.7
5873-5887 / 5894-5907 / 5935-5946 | 0.49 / 18.5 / 17.4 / 17.3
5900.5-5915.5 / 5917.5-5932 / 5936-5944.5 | -0.08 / 18.6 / 18.1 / 17.4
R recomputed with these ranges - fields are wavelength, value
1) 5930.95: 16.9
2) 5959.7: 18.8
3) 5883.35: 18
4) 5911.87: 17.2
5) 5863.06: 18.1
